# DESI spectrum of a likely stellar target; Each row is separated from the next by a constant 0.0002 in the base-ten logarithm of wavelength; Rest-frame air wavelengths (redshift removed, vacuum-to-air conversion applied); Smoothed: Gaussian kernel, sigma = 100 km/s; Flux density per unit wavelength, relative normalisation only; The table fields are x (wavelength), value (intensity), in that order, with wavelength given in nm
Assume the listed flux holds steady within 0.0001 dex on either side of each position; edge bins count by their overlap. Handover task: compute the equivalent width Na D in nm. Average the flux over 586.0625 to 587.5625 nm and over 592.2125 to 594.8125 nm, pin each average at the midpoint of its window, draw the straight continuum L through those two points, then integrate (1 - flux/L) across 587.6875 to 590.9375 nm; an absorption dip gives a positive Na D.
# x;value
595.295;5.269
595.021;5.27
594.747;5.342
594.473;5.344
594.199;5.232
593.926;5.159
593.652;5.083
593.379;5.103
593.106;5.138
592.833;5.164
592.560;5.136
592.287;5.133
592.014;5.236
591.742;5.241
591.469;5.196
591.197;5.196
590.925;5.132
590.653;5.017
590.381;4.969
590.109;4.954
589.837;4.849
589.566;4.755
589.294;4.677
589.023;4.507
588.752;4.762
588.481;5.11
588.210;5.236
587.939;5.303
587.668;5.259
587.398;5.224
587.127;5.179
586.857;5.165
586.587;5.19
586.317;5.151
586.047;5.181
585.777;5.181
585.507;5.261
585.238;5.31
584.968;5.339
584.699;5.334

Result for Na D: 0.150 nm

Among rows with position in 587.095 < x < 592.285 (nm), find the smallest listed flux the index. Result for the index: 4.507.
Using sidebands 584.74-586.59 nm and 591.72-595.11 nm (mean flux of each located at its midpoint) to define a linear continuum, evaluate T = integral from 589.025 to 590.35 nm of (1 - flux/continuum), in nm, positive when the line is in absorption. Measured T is 0.11 nm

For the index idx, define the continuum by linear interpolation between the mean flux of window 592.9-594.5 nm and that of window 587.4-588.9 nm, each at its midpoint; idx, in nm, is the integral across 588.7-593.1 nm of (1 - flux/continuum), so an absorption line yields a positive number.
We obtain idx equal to 0.13 nm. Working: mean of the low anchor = 5.14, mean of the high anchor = 5.17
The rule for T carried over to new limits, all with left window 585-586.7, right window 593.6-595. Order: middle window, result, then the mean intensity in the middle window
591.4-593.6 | 0.03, 5.16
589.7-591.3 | 0.07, 5.02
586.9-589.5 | 0.10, 5.03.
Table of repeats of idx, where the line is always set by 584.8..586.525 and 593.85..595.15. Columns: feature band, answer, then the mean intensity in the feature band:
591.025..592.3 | 0.01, 5.21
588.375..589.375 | 0.09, 4.76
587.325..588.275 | 0.00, 5.26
